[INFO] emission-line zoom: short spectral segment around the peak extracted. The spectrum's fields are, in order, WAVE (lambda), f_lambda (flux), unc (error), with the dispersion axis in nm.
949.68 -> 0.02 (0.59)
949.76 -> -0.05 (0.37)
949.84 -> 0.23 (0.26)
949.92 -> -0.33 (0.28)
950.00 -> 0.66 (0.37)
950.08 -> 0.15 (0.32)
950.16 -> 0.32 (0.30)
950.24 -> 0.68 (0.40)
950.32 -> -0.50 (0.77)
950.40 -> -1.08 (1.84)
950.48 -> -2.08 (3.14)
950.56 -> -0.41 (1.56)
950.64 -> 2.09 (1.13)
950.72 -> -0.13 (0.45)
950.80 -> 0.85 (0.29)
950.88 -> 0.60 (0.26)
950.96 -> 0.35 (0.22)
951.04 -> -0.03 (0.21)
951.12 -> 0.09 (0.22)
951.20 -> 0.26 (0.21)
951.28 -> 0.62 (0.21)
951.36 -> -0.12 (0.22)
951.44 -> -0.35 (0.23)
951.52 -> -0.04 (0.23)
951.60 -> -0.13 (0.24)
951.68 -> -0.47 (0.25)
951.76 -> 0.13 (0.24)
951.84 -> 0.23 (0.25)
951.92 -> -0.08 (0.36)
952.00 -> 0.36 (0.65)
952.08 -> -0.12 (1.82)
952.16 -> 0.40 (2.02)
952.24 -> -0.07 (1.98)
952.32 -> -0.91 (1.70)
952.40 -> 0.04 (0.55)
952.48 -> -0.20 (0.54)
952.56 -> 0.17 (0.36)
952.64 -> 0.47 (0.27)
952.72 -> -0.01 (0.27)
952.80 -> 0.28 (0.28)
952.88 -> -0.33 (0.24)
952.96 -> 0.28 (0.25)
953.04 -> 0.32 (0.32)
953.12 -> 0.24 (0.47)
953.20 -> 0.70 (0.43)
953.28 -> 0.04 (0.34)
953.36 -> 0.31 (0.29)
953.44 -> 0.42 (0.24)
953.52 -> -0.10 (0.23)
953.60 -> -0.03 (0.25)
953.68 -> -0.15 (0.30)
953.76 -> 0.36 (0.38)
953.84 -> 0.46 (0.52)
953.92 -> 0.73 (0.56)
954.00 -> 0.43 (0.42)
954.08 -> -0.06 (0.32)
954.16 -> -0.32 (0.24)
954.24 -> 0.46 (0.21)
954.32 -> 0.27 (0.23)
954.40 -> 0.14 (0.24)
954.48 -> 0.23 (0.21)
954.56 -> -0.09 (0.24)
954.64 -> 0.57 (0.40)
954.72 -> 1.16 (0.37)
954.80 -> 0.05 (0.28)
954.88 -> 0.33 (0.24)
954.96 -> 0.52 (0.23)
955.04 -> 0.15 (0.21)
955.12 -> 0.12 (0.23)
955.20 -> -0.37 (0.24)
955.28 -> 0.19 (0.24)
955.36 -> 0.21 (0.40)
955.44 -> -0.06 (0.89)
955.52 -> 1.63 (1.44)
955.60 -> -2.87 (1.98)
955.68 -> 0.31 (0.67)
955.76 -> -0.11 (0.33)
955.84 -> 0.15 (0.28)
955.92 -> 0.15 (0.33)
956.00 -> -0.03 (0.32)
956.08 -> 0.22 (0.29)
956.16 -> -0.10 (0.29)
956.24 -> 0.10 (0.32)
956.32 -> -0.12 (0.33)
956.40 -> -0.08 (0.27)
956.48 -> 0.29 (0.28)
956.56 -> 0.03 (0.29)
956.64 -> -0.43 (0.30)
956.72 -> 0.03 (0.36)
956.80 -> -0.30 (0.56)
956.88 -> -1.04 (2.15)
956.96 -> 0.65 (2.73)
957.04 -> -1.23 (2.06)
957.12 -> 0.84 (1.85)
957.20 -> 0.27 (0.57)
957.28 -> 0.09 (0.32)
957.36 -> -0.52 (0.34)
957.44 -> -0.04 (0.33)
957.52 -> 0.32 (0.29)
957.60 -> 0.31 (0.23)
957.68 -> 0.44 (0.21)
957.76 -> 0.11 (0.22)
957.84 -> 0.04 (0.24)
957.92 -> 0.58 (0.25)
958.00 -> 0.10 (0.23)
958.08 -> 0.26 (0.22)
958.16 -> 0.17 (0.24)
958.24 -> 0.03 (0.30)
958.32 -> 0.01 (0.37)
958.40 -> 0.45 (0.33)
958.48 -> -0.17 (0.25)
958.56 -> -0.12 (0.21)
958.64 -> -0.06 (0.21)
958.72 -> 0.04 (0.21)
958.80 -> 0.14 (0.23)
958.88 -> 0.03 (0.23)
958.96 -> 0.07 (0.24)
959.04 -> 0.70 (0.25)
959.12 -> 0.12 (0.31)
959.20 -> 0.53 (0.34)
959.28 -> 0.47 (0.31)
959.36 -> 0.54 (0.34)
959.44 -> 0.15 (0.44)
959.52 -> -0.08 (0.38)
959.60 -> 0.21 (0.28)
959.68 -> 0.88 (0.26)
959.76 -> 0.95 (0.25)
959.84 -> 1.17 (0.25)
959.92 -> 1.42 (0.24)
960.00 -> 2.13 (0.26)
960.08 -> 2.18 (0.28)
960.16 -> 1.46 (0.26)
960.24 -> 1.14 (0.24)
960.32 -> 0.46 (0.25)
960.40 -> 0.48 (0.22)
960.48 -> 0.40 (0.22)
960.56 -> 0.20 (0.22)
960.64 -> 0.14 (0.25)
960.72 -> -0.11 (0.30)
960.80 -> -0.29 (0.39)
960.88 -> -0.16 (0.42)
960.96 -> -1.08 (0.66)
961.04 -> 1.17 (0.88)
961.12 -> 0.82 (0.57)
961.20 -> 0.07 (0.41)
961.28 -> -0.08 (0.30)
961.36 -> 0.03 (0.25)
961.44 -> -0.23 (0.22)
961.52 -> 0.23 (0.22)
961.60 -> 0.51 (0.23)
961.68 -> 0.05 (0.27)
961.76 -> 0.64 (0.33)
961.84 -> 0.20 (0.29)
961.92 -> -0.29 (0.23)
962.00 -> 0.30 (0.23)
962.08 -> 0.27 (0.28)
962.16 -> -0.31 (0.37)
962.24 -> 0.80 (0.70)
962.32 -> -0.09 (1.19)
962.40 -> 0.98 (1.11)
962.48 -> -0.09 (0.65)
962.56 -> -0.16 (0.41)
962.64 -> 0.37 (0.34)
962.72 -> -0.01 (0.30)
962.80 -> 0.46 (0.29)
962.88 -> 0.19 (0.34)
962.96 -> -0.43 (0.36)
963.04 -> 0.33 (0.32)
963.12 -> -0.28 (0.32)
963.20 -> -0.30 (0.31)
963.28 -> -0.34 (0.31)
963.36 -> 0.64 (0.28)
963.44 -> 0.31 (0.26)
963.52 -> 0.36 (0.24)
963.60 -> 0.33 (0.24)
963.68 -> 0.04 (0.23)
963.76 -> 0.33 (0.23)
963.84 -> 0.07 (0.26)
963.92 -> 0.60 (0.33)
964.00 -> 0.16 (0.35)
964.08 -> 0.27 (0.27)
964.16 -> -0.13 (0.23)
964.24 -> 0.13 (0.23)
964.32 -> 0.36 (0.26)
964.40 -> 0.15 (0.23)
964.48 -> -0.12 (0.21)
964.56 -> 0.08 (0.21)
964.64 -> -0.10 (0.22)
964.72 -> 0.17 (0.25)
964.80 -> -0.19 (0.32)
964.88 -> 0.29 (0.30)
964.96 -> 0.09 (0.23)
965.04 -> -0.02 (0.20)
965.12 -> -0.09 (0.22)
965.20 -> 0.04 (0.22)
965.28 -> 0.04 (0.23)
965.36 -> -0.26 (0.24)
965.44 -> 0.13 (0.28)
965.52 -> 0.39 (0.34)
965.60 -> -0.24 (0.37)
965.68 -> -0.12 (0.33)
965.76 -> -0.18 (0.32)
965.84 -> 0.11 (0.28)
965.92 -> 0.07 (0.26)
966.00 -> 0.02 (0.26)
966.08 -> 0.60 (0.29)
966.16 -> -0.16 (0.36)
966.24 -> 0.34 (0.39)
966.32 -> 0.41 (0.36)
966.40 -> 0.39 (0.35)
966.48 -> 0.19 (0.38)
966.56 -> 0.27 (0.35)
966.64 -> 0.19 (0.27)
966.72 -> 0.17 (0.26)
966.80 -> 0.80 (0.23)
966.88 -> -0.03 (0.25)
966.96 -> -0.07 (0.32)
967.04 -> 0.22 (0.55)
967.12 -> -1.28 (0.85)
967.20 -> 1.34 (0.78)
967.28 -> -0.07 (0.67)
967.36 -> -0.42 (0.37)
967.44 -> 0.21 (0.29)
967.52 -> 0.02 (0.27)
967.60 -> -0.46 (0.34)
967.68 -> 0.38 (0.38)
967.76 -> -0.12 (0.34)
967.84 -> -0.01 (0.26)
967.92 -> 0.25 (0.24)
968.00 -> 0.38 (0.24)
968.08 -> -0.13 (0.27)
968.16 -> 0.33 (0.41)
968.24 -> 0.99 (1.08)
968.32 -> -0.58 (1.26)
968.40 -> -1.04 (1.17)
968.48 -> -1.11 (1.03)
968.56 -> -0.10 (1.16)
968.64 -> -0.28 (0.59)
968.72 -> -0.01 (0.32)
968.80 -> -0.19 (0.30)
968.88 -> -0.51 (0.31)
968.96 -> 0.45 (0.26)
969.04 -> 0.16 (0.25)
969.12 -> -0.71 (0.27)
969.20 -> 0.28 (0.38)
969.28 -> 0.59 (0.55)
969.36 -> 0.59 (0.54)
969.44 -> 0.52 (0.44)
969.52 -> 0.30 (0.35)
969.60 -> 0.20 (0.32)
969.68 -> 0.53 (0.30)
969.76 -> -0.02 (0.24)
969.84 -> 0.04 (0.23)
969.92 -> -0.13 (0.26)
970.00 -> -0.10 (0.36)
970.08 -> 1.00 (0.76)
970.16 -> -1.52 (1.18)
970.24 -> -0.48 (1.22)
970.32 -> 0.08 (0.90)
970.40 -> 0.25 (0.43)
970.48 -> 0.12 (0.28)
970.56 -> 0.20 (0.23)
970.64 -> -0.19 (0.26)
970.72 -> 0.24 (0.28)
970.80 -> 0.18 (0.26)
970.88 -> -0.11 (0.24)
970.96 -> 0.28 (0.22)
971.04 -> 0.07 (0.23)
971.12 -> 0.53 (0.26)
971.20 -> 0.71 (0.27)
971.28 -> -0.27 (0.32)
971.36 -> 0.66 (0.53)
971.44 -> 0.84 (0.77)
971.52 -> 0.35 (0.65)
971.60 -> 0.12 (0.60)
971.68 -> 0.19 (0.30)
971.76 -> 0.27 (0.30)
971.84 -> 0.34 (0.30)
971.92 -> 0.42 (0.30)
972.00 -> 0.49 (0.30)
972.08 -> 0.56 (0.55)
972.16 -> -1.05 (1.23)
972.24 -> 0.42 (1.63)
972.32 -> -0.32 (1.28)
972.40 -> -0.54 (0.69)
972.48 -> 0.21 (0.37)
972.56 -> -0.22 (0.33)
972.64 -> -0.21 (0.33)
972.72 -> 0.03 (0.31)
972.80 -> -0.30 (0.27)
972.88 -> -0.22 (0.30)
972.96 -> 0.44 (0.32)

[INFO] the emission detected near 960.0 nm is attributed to [O III] 5007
